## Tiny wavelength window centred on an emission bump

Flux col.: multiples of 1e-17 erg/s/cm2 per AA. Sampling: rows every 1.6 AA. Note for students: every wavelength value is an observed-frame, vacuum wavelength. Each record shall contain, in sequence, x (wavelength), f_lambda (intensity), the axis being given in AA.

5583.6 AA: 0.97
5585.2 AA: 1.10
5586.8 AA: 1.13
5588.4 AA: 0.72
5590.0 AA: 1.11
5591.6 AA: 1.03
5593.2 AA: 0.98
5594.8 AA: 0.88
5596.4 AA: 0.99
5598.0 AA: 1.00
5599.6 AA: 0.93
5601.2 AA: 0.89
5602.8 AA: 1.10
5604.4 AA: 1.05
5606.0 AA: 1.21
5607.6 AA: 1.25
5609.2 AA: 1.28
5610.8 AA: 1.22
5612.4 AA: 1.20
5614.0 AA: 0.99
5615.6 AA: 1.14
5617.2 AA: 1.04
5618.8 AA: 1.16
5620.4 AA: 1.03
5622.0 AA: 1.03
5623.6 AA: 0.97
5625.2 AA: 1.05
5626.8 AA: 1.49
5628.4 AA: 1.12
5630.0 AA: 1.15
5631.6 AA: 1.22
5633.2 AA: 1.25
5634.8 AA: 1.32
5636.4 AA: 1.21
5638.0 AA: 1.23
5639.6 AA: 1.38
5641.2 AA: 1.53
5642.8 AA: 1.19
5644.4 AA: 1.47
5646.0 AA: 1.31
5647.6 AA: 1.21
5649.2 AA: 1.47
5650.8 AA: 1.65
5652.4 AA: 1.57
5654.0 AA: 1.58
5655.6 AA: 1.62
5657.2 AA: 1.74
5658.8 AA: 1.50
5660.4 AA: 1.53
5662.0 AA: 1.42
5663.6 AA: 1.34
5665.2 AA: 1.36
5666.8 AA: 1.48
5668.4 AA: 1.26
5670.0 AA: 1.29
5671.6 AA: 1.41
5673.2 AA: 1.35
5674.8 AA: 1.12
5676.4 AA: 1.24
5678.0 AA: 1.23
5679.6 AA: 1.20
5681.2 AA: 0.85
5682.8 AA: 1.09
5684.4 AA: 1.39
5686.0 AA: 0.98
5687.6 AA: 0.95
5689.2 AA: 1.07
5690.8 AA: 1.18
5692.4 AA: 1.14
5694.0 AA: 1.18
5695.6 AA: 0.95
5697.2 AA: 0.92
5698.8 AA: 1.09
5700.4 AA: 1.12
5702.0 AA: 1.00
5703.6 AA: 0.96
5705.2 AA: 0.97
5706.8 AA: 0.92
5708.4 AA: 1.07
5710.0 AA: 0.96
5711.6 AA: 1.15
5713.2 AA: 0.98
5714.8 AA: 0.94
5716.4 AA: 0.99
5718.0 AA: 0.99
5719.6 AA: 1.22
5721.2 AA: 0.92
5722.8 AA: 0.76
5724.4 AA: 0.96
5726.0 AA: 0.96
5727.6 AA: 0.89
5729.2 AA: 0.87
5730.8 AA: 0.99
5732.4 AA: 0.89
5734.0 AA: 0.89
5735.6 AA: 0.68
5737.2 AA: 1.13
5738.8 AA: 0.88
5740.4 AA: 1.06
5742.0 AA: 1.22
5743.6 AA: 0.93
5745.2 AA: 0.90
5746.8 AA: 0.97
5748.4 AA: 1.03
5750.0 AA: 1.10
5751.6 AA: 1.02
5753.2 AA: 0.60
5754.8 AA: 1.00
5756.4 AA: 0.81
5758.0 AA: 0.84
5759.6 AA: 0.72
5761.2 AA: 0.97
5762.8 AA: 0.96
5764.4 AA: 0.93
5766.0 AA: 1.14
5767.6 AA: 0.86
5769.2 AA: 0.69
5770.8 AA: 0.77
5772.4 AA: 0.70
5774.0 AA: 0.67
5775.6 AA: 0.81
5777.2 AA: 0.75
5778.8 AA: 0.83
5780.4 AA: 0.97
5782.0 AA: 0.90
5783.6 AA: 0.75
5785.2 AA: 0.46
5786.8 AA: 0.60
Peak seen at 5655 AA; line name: C III]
